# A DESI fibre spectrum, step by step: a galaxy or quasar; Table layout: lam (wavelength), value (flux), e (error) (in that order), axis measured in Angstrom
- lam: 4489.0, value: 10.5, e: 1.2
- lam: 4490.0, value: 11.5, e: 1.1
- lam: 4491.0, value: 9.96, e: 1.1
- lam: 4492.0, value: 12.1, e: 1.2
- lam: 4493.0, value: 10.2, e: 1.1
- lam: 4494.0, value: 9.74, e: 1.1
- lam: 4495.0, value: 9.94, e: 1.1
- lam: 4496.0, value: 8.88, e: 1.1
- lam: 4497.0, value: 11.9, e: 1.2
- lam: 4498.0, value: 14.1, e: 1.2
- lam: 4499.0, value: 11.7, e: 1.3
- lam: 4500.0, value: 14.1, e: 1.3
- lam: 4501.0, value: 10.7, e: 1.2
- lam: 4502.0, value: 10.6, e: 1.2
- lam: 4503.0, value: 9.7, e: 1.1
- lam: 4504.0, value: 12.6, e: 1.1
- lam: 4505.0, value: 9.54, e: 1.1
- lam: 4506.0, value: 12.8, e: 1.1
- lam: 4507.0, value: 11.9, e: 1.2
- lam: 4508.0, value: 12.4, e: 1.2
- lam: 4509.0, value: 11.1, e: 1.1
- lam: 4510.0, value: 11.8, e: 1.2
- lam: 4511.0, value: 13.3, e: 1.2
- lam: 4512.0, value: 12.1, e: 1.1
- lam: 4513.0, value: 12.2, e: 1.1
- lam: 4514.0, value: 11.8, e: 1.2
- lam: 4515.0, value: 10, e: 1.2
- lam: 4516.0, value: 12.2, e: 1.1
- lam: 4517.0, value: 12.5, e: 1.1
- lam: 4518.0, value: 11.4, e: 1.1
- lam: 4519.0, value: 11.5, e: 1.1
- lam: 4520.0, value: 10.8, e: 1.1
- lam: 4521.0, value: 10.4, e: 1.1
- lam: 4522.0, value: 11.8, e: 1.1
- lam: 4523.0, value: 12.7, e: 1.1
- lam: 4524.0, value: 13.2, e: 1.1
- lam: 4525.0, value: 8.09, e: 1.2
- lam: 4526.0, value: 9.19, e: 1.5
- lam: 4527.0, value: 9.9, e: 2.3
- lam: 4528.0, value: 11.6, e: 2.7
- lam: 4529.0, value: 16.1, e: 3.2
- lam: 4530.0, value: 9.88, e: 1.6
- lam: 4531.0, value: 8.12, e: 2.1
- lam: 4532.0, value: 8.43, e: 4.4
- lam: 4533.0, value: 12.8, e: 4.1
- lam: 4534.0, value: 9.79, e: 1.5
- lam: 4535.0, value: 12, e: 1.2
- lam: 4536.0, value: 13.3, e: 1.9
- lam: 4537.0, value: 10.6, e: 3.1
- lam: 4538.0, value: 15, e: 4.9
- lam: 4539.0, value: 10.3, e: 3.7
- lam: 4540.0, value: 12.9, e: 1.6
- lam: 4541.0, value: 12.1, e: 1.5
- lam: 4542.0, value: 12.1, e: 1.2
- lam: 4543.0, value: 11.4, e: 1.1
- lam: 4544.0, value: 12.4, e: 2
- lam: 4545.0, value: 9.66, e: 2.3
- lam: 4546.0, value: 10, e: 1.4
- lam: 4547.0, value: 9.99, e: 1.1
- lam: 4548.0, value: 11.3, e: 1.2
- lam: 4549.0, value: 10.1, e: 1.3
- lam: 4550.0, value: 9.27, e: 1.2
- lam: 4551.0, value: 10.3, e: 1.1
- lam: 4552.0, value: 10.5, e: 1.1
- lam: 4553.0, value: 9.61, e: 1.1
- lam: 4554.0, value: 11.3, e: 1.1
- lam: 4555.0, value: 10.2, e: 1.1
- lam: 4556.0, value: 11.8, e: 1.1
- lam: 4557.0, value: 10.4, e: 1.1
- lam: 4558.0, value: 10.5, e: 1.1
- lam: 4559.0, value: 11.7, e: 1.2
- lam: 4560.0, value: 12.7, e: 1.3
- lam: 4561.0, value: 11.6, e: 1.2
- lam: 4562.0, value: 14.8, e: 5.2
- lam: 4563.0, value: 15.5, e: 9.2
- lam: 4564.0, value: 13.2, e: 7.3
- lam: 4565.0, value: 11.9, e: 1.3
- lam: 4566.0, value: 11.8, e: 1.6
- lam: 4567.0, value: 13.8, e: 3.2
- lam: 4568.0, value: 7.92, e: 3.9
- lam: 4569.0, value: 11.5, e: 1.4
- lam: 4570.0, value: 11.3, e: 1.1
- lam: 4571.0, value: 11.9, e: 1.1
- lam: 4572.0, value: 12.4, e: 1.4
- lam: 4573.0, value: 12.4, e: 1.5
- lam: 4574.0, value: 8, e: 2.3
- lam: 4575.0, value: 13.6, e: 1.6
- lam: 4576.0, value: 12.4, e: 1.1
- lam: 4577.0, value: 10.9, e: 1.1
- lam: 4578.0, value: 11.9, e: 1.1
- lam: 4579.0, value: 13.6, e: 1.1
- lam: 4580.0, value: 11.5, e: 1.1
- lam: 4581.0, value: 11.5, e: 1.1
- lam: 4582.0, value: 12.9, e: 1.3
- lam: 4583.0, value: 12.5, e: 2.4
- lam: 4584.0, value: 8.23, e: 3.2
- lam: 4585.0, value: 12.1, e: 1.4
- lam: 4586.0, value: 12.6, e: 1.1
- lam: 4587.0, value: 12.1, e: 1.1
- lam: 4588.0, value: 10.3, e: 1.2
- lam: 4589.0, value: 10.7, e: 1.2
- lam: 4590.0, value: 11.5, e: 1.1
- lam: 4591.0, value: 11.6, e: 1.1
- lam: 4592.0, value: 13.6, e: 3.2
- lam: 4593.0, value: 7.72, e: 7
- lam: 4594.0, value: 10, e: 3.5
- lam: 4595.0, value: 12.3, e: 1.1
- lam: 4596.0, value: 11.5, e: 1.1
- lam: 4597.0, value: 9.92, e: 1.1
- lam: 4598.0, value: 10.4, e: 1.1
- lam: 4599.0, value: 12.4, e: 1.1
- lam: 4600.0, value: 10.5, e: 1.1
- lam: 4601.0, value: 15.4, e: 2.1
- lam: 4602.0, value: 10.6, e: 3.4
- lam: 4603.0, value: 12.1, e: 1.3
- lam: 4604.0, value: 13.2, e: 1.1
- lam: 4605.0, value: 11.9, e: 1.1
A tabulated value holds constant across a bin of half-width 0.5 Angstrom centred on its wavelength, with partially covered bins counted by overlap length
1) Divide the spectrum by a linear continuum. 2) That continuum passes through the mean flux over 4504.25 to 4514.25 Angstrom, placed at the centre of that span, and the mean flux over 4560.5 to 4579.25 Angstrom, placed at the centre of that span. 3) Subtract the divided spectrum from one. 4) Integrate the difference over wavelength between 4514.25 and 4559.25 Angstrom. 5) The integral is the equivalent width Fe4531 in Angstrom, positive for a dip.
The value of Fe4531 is 3.4 Angstrom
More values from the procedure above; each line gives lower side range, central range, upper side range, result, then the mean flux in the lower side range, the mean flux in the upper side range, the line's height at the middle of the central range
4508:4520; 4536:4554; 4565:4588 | 0.95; 11.8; 11.7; 11.7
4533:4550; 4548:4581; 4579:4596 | -0.48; 11.4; 11.4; 11.4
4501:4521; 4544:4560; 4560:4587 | 1.72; 11.5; 12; 11.8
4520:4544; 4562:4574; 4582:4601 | -0.81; 11.4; 11.3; 11.3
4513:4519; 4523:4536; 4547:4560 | 0.39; 11.6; 10.6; 11.3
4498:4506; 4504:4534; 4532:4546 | 0.65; 11.5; 11.7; 11.6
